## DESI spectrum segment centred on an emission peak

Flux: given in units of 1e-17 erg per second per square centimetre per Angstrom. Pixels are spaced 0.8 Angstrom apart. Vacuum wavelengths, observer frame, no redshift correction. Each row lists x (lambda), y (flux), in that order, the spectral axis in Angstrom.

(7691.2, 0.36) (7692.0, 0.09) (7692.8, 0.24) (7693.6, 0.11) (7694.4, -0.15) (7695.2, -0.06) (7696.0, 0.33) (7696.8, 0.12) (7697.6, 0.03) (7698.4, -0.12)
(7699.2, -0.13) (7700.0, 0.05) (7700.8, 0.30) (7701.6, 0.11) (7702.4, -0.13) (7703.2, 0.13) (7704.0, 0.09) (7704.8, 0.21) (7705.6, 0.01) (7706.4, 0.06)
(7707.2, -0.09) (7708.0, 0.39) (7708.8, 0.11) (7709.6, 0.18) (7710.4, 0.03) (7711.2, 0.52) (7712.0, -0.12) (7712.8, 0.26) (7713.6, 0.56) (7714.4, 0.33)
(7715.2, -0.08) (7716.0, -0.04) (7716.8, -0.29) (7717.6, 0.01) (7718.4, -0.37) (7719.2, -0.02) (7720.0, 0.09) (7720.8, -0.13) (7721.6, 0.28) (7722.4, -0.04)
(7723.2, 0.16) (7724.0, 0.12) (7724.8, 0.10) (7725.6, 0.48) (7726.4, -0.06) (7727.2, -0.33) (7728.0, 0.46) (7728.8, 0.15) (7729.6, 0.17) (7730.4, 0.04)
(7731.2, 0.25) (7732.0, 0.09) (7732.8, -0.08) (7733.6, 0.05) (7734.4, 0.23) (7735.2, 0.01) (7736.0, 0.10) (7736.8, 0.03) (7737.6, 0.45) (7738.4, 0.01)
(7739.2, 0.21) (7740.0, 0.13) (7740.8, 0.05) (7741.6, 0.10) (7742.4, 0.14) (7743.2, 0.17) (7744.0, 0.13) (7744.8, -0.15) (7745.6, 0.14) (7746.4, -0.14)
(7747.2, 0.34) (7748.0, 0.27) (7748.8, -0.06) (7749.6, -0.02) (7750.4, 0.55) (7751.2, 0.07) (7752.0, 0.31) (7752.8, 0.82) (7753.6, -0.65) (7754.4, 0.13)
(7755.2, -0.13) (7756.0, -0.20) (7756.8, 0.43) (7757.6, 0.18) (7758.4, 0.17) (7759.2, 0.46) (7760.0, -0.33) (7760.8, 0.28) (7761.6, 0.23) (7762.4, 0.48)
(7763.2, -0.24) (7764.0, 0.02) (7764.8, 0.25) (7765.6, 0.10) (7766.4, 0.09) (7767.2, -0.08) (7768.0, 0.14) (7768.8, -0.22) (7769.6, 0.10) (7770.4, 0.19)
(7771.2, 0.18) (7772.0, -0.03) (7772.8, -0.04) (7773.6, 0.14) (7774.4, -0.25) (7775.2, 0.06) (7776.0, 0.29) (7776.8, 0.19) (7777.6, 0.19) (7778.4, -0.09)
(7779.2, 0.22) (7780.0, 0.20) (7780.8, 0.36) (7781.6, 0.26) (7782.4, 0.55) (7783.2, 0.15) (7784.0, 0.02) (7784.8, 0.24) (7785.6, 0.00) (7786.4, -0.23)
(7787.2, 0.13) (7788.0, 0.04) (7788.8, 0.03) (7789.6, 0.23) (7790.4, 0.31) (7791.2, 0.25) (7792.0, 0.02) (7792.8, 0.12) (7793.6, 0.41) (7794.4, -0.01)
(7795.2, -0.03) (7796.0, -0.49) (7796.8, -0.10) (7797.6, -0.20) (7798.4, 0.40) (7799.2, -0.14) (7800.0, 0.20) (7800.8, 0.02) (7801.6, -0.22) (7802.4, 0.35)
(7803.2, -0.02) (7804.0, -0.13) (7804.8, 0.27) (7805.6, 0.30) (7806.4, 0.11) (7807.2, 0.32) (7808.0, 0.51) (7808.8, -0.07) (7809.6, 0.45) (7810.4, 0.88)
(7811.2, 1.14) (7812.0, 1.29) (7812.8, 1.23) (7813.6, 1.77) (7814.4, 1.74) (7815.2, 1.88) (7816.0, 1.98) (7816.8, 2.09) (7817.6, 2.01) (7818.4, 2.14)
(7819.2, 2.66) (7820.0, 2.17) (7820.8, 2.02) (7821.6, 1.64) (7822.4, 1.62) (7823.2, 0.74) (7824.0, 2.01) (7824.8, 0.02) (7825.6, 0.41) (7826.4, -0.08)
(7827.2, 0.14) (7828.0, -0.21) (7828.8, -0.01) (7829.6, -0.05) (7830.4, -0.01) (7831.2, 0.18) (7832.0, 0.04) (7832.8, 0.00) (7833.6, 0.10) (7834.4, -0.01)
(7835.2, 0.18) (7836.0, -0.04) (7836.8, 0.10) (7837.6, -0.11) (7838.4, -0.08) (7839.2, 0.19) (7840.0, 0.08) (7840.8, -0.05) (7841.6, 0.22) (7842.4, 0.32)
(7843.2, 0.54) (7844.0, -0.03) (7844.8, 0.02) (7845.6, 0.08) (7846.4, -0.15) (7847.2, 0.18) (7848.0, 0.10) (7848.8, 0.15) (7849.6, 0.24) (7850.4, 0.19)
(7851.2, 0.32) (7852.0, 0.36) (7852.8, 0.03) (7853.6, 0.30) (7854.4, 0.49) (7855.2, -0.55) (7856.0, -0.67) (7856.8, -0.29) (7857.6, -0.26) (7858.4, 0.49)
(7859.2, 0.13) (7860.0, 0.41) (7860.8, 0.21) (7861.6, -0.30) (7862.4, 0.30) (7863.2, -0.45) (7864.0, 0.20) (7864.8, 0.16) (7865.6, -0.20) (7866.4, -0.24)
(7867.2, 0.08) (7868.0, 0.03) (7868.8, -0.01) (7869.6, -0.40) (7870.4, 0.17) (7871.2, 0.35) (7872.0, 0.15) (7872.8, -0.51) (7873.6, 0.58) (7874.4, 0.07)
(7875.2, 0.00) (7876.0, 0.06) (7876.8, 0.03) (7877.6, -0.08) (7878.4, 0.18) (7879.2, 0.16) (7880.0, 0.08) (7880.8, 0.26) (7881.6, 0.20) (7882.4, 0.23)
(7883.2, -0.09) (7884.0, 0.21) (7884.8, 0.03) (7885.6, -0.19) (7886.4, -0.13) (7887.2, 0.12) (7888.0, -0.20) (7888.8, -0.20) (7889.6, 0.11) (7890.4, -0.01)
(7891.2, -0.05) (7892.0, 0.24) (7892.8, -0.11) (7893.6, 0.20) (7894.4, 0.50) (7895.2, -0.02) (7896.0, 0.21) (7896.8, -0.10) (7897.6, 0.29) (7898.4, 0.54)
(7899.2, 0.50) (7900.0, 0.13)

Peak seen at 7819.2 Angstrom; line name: [O II] 3727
